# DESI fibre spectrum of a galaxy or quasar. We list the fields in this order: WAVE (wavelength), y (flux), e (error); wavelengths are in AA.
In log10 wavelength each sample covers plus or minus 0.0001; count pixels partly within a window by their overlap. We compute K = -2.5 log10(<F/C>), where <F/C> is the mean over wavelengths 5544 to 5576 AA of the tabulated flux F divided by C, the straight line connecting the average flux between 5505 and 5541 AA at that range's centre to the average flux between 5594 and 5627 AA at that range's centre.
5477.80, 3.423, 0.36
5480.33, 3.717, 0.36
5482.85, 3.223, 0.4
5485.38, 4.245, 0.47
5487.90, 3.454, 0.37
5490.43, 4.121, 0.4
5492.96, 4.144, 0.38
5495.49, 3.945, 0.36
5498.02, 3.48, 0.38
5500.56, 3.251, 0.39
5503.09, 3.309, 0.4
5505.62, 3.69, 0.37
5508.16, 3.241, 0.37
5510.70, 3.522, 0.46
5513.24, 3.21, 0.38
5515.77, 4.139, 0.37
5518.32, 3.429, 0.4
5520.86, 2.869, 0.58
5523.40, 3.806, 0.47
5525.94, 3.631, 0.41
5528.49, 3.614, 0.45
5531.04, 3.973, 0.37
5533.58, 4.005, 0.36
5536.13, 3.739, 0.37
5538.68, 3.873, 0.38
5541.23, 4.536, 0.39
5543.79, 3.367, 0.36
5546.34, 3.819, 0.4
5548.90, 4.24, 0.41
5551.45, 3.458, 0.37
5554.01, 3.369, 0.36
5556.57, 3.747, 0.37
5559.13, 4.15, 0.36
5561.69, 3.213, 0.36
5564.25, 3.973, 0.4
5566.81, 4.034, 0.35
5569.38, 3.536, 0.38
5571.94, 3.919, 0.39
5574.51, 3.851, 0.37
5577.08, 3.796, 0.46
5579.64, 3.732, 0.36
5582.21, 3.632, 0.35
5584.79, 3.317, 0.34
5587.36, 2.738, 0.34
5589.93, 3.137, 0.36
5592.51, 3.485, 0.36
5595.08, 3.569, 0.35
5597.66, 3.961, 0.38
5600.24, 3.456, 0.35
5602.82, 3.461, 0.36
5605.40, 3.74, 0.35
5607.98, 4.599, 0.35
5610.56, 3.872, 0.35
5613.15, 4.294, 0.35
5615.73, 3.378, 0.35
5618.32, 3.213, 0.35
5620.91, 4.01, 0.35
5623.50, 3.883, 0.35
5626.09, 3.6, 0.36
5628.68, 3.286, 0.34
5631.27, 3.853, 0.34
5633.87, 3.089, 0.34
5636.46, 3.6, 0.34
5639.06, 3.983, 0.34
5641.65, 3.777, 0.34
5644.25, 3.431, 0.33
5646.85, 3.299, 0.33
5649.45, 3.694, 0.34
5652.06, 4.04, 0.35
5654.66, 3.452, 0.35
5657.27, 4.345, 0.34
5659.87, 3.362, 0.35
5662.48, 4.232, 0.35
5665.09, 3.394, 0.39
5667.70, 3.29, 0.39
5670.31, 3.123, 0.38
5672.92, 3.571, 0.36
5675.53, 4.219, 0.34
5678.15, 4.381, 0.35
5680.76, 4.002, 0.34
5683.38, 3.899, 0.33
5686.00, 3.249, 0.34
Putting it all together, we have -0.02 mag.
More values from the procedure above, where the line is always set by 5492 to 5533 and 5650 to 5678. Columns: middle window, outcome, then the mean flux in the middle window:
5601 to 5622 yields -0.04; 3.81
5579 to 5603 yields 0.07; 3.44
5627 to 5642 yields 0.03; 3.59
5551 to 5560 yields -0.02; 3.68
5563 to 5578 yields -0.06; 3.85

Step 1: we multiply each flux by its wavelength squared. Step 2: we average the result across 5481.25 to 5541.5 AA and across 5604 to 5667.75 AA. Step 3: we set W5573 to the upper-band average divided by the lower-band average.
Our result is 1.06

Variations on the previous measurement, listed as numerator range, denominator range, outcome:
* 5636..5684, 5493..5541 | 1.08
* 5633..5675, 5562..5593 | 1.04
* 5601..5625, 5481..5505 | 1.08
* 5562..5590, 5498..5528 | 1.07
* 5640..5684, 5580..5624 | 1.05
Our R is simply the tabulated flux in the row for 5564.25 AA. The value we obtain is 3.973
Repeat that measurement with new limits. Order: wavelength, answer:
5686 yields 3.249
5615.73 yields 3.378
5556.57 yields 3.747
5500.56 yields 3.251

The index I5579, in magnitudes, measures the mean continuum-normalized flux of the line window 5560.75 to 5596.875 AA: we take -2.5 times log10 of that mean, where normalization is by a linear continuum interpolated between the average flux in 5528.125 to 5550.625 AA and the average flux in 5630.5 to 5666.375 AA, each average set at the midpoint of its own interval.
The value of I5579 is 0.074 mag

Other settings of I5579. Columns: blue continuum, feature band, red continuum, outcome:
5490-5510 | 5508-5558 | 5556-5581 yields 0.01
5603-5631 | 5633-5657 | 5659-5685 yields 0.04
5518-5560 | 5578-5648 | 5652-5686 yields 0.04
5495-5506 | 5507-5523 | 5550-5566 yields 0.04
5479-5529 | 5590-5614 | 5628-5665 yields -0.04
